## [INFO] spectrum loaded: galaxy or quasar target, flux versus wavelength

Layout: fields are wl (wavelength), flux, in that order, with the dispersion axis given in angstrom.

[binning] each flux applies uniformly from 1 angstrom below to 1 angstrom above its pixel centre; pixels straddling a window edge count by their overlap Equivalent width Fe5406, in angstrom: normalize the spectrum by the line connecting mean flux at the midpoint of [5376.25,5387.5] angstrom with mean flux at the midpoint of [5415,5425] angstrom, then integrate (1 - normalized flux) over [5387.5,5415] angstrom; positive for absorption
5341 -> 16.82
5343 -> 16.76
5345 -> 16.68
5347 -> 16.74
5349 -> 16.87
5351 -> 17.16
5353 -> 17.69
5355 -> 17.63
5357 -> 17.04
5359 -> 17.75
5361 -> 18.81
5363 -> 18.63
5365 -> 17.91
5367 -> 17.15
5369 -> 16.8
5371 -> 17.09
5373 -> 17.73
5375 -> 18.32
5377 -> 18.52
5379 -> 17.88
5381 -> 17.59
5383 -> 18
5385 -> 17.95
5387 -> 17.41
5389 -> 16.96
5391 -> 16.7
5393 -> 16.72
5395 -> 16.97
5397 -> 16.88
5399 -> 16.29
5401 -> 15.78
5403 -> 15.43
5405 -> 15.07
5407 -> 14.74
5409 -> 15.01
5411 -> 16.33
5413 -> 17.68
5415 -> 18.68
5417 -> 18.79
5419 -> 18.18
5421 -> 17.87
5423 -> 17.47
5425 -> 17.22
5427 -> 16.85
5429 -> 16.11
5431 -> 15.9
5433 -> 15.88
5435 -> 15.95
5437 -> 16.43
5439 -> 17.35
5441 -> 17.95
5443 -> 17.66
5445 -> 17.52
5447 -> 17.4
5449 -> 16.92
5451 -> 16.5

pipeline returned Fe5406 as 2.6 angstrom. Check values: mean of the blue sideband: 17.9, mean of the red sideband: 18.1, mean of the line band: 16.3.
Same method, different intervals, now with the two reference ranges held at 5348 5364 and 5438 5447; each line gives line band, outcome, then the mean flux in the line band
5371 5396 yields 0.17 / 17.5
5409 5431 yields 0.36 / 17.3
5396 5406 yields 0.99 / 15.9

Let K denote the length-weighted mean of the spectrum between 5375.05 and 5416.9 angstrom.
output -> 16.9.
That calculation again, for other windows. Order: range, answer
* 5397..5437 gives 16.6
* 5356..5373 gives 17.7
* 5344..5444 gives 17.1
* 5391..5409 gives 16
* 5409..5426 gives 17.6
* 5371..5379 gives 18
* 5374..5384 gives 18.1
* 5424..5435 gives 16.4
